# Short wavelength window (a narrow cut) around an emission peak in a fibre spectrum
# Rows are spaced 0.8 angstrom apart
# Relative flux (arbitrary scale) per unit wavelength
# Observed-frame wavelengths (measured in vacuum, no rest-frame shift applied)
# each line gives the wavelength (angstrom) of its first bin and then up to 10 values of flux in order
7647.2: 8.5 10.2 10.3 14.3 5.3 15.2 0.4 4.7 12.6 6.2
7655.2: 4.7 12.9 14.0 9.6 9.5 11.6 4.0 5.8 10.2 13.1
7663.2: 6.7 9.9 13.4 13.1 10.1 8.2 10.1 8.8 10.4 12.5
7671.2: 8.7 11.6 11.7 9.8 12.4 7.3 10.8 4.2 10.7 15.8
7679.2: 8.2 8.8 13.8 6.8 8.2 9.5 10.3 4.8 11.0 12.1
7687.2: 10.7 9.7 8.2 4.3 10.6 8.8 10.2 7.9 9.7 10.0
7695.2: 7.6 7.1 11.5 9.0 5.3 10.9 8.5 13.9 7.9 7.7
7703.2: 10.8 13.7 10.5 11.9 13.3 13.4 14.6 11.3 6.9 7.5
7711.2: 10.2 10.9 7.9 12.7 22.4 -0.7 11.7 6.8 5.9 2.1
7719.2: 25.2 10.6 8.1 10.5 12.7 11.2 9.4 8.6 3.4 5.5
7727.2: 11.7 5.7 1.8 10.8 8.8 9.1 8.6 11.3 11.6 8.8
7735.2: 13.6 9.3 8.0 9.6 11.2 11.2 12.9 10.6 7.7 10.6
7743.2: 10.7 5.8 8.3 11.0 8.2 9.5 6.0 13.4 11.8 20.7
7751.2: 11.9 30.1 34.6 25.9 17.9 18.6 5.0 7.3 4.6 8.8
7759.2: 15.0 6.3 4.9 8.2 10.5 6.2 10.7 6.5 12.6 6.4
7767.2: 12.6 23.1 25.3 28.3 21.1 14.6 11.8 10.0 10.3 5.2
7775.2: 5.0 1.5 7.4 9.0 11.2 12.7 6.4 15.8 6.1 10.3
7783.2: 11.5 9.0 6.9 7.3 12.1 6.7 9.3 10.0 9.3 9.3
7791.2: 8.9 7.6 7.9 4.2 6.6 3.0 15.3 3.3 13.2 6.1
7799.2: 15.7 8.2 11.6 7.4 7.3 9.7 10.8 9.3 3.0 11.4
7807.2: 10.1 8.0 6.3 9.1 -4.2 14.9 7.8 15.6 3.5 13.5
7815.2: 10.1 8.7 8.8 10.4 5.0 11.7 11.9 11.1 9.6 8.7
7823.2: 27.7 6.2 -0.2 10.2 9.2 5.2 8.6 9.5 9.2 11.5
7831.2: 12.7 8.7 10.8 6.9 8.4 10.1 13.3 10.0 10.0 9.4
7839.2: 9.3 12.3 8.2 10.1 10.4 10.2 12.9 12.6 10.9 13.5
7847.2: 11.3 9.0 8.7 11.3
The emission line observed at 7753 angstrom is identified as [S II]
